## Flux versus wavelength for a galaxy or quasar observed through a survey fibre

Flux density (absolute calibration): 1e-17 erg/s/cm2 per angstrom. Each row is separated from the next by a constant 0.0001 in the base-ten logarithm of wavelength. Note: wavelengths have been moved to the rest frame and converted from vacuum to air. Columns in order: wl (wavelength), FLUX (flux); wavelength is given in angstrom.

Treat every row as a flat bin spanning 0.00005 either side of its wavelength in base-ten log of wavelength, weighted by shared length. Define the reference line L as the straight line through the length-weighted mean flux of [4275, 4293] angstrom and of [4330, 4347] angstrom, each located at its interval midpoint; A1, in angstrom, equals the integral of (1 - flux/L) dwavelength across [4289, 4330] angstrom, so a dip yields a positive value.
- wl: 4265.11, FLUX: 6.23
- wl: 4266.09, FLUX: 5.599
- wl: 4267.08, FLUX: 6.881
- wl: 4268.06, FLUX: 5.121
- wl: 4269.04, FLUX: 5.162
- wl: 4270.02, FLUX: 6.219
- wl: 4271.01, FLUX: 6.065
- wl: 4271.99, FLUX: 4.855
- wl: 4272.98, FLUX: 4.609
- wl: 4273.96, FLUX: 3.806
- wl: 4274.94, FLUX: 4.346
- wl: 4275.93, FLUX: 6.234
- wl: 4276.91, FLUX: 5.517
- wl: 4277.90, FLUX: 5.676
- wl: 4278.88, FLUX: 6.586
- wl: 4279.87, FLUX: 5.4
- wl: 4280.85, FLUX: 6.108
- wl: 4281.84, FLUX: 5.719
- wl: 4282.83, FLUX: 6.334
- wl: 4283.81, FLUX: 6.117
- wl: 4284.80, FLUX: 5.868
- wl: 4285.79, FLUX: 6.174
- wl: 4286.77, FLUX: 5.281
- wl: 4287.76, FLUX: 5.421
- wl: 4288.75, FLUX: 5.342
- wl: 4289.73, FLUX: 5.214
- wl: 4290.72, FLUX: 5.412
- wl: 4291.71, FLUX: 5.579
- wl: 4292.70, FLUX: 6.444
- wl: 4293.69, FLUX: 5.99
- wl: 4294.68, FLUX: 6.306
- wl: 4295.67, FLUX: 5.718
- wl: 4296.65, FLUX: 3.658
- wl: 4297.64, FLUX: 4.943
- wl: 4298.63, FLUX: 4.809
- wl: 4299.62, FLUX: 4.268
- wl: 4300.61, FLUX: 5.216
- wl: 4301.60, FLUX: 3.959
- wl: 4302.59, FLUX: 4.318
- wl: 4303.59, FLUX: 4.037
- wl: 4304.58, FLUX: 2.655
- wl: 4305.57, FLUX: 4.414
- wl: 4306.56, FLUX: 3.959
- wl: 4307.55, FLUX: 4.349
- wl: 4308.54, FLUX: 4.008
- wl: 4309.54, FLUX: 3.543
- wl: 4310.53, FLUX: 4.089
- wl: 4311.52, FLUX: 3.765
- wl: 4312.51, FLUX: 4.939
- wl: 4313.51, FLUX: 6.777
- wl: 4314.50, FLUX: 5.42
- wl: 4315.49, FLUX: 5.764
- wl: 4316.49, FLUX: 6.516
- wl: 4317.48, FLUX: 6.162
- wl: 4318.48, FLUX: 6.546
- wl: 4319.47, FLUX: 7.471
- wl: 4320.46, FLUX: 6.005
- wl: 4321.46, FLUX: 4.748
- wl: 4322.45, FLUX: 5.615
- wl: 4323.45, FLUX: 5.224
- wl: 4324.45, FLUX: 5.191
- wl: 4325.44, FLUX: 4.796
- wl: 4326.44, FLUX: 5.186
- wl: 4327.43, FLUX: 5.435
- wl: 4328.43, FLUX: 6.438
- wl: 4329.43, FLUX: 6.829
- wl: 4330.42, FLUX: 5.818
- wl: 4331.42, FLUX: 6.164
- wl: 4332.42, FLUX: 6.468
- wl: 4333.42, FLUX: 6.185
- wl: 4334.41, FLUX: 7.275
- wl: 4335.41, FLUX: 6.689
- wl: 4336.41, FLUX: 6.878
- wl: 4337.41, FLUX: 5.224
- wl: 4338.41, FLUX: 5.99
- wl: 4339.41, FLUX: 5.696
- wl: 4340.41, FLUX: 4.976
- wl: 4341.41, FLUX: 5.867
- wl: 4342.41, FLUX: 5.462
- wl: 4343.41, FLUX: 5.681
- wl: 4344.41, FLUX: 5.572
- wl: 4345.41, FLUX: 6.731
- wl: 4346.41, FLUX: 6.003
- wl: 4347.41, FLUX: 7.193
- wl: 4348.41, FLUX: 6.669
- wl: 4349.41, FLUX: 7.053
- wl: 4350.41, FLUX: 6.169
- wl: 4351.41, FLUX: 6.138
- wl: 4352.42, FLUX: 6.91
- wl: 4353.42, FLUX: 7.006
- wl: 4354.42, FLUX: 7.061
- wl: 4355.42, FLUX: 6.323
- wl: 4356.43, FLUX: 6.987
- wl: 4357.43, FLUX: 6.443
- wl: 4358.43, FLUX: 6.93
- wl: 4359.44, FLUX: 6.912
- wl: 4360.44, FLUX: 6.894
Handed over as 5.1 angstrom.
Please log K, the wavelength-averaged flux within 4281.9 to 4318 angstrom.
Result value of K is 5.08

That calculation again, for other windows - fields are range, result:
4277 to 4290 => 5.79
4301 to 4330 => 5.11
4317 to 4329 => 5.74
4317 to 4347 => 5.95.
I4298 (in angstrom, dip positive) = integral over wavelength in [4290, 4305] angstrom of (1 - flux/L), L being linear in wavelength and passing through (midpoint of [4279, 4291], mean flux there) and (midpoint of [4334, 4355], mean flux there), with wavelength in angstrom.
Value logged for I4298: 2.41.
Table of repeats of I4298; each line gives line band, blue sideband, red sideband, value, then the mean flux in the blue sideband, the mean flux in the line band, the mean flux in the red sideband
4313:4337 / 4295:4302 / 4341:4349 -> -2.3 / 4.71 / 6.06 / 6.16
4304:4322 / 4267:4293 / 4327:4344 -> 2.5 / 5.59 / 5.06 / 6.06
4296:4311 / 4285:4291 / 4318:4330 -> 3.9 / 5.5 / 4.17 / 5.79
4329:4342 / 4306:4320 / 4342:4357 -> -0.3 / 5.24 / 6.15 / 6.47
